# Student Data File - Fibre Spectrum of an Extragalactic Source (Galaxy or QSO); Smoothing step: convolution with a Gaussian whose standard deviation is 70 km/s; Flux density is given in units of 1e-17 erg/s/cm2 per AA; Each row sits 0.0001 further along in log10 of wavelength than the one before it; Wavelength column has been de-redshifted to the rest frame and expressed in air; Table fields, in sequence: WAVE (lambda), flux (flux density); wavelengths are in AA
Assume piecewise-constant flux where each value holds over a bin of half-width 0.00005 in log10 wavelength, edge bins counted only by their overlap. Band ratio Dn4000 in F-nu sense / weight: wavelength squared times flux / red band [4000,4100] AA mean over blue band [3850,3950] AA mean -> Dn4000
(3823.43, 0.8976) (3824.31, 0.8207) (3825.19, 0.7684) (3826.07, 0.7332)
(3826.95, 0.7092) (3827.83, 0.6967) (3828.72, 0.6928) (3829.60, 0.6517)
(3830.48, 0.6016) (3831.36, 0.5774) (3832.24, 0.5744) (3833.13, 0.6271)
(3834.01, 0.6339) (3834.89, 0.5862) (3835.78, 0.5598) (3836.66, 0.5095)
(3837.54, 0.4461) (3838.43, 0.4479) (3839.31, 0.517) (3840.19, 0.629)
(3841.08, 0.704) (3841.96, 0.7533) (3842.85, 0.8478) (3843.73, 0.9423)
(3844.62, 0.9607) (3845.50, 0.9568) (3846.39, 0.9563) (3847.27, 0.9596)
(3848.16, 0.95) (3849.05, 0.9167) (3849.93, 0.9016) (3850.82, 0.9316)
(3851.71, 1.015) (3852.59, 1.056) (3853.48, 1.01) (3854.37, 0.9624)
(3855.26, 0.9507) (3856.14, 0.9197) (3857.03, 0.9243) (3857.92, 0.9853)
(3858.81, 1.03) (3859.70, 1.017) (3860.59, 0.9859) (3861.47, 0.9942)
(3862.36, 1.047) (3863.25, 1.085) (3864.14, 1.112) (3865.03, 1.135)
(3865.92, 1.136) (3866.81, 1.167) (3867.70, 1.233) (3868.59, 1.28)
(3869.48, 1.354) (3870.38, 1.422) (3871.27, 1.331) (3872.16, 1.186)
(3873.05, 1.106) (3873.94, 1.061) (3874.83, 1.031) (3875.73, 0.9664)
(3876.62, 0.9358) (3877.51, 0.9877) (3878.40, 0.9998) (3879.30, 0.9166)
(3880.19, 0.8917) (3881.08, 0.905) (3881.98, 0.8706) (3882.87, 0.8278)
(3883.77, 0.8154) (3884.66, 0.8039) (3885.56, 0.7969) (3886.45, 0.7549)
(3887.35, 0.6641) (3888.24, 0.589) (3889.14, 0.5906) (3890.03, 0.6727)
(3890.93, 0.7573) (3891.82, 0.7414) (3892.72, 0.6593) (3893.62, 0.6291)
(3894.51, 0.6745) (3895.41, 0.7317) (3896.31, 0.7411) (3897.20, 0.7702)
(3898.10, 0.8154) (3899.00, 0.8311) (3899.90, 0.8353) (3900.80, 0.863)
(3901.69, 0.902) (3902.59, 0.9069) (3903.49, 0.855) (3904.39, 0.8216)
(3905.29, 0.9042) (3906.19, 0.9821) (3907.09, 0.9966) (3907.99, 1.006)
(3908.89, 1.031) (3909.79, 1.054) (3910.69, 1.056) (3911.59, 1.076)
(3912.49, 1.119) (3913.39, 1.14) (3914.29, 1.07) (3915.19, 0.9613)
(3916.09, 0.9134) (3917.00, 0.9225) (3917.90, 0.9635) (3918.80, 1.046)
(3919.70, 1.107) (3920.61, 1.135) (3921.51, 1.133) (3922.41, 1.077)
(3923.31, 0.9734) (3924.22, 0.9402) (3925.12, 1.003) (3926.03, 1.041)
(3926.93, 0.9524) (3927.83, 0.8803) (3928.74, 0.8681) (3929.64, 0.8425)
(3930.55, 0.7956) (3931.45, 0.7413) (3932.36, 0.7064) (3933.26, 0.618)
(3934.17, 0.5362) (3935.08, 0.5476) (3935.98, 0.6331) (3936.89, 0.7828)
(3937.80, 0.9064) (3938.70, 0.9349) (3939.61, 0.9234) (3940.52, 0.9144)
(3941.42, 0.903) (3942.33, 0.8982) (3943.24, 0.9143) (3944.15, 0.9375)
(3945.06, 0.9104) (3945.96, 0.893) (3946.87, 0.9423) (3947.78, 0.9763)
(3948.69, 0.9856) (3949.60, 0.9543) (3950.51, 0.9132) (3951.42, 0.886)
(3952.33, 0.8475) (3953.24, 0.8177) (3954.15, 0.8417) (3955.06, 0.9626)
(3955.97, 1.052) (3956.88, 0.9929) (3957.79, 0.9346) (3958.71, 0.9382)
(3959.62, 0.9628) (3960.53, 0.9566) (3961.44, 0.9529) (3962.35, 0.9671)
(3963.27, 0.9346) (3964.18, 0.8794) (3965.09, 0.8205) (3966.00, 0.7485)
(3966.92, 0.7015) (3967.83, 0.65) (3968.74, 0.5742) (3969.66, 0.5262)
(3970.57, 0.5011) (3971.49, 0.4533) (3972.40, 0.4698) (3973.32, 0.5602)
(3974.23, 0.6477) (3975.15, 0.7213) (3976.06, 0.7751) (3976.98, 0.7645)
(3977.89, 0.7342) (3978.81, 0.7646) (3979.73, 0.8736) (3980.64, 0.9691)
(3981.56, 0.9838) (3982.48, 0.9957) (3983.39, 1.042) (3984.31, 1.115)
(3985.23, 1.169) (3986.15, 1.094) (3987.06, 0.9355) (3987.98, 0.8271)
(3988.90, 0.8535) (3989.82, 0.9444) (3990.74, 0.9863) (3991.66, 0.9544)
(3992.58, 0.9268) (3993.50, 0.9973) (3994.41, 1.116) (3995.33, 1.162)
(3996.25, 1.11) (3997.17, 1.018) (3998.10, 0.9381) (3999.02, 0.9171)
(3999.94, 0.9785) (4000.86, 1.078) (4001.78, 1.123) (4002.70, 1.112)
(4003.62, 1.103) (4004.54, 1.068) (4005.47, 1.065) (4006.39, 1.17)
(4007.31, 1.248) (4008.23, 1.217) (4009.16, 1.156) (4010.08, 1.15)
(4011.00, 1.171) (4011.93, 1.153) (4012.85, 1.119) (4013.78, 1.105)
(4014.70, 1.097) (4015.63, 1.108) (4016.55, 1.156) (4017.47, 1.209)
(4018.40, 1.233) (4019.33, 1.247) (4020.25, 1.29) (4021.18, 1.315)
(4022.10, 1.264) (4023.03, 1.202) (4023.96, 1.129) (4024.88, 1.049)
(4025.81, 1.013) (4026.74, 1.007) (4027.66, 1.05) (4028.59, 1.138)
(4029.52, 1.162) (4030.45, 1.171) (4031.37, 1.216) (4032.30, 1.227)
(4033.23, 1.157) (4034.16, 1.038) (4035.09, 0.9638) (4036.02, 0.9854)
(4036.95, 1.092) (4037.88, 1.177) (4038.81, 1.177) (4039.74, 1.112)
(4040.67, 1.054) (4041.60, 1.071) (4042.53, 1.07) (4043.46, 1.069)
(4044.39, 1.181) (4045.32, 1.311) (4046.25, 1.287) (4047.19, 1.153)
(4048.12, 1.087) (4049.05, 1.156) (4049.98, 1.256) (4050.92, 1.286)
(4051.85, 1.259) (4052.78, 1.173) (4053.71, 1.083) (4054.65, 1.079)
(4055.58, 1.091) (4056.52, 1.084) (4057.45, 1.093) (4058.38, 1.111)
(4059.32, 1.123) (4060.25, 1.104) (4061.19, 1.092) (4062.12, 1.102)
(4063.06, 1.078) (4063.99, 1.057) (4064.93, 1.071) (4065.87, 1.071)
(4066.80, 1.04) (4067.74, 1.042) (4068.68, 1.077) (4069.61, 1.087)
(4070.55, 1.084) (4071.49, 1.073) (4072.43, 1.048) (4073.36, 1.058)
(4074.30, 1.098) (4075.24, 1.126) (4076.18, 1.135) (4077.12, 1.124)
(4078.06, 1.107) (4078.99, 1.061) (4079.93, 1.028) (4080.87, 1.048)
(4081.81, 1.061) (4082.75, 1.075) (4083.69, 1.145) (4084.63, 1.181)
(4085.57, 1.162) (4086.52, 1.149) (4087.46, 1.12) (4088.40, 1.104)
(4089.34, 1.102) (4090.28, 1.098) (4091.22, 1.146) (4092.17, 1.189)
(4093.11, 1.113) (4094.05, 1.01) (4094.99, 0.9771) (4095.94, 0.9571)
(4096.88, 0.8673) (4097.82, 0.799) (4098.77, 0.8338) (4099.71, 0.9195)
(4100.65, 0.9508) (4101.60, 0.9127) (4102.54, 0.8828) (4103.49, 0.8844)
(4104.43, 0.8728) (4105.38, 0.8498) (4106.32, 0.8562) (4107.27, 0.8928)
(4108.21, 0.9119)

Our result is 1.3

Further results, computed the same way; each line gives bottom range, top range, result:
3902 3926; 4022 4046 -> 1.18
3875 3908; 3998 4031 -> 1.47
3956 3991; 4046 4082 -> 1.38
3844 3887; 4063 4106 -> 1.15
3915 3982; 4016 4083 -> 1.38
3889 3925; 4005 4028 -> 1.34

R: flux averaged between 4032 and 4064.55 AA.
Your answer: 1.13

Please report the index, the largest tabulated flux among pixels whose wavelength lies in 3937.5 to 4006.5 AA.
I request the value 1.17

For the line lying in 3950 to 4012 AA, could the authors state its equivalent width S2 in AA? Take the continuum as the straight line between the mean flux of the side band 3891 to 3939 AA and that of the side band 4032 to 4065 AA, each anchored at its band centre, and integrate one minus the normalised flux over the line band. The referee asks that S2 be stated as 5.1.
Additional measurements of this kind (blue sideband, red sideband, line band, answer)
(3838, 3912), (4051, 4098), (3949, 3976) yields 5.3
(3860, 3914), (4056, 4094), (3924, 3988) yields 9.7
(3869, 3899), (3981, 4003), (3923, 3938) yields 2.1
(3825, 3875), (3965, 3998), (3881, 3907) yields 2.9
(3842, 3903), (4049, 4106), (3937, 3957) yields 1.3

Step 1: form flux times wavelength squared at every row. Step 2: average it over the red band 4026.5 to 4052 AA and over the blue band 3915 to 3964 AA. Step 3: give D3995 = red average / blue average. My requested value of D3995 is 1.32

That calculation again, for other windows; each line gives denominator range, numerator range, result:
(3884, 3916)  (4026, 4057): 1.43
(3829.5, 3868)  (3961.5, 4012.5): 1.15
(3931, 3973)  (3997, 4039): 1.42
